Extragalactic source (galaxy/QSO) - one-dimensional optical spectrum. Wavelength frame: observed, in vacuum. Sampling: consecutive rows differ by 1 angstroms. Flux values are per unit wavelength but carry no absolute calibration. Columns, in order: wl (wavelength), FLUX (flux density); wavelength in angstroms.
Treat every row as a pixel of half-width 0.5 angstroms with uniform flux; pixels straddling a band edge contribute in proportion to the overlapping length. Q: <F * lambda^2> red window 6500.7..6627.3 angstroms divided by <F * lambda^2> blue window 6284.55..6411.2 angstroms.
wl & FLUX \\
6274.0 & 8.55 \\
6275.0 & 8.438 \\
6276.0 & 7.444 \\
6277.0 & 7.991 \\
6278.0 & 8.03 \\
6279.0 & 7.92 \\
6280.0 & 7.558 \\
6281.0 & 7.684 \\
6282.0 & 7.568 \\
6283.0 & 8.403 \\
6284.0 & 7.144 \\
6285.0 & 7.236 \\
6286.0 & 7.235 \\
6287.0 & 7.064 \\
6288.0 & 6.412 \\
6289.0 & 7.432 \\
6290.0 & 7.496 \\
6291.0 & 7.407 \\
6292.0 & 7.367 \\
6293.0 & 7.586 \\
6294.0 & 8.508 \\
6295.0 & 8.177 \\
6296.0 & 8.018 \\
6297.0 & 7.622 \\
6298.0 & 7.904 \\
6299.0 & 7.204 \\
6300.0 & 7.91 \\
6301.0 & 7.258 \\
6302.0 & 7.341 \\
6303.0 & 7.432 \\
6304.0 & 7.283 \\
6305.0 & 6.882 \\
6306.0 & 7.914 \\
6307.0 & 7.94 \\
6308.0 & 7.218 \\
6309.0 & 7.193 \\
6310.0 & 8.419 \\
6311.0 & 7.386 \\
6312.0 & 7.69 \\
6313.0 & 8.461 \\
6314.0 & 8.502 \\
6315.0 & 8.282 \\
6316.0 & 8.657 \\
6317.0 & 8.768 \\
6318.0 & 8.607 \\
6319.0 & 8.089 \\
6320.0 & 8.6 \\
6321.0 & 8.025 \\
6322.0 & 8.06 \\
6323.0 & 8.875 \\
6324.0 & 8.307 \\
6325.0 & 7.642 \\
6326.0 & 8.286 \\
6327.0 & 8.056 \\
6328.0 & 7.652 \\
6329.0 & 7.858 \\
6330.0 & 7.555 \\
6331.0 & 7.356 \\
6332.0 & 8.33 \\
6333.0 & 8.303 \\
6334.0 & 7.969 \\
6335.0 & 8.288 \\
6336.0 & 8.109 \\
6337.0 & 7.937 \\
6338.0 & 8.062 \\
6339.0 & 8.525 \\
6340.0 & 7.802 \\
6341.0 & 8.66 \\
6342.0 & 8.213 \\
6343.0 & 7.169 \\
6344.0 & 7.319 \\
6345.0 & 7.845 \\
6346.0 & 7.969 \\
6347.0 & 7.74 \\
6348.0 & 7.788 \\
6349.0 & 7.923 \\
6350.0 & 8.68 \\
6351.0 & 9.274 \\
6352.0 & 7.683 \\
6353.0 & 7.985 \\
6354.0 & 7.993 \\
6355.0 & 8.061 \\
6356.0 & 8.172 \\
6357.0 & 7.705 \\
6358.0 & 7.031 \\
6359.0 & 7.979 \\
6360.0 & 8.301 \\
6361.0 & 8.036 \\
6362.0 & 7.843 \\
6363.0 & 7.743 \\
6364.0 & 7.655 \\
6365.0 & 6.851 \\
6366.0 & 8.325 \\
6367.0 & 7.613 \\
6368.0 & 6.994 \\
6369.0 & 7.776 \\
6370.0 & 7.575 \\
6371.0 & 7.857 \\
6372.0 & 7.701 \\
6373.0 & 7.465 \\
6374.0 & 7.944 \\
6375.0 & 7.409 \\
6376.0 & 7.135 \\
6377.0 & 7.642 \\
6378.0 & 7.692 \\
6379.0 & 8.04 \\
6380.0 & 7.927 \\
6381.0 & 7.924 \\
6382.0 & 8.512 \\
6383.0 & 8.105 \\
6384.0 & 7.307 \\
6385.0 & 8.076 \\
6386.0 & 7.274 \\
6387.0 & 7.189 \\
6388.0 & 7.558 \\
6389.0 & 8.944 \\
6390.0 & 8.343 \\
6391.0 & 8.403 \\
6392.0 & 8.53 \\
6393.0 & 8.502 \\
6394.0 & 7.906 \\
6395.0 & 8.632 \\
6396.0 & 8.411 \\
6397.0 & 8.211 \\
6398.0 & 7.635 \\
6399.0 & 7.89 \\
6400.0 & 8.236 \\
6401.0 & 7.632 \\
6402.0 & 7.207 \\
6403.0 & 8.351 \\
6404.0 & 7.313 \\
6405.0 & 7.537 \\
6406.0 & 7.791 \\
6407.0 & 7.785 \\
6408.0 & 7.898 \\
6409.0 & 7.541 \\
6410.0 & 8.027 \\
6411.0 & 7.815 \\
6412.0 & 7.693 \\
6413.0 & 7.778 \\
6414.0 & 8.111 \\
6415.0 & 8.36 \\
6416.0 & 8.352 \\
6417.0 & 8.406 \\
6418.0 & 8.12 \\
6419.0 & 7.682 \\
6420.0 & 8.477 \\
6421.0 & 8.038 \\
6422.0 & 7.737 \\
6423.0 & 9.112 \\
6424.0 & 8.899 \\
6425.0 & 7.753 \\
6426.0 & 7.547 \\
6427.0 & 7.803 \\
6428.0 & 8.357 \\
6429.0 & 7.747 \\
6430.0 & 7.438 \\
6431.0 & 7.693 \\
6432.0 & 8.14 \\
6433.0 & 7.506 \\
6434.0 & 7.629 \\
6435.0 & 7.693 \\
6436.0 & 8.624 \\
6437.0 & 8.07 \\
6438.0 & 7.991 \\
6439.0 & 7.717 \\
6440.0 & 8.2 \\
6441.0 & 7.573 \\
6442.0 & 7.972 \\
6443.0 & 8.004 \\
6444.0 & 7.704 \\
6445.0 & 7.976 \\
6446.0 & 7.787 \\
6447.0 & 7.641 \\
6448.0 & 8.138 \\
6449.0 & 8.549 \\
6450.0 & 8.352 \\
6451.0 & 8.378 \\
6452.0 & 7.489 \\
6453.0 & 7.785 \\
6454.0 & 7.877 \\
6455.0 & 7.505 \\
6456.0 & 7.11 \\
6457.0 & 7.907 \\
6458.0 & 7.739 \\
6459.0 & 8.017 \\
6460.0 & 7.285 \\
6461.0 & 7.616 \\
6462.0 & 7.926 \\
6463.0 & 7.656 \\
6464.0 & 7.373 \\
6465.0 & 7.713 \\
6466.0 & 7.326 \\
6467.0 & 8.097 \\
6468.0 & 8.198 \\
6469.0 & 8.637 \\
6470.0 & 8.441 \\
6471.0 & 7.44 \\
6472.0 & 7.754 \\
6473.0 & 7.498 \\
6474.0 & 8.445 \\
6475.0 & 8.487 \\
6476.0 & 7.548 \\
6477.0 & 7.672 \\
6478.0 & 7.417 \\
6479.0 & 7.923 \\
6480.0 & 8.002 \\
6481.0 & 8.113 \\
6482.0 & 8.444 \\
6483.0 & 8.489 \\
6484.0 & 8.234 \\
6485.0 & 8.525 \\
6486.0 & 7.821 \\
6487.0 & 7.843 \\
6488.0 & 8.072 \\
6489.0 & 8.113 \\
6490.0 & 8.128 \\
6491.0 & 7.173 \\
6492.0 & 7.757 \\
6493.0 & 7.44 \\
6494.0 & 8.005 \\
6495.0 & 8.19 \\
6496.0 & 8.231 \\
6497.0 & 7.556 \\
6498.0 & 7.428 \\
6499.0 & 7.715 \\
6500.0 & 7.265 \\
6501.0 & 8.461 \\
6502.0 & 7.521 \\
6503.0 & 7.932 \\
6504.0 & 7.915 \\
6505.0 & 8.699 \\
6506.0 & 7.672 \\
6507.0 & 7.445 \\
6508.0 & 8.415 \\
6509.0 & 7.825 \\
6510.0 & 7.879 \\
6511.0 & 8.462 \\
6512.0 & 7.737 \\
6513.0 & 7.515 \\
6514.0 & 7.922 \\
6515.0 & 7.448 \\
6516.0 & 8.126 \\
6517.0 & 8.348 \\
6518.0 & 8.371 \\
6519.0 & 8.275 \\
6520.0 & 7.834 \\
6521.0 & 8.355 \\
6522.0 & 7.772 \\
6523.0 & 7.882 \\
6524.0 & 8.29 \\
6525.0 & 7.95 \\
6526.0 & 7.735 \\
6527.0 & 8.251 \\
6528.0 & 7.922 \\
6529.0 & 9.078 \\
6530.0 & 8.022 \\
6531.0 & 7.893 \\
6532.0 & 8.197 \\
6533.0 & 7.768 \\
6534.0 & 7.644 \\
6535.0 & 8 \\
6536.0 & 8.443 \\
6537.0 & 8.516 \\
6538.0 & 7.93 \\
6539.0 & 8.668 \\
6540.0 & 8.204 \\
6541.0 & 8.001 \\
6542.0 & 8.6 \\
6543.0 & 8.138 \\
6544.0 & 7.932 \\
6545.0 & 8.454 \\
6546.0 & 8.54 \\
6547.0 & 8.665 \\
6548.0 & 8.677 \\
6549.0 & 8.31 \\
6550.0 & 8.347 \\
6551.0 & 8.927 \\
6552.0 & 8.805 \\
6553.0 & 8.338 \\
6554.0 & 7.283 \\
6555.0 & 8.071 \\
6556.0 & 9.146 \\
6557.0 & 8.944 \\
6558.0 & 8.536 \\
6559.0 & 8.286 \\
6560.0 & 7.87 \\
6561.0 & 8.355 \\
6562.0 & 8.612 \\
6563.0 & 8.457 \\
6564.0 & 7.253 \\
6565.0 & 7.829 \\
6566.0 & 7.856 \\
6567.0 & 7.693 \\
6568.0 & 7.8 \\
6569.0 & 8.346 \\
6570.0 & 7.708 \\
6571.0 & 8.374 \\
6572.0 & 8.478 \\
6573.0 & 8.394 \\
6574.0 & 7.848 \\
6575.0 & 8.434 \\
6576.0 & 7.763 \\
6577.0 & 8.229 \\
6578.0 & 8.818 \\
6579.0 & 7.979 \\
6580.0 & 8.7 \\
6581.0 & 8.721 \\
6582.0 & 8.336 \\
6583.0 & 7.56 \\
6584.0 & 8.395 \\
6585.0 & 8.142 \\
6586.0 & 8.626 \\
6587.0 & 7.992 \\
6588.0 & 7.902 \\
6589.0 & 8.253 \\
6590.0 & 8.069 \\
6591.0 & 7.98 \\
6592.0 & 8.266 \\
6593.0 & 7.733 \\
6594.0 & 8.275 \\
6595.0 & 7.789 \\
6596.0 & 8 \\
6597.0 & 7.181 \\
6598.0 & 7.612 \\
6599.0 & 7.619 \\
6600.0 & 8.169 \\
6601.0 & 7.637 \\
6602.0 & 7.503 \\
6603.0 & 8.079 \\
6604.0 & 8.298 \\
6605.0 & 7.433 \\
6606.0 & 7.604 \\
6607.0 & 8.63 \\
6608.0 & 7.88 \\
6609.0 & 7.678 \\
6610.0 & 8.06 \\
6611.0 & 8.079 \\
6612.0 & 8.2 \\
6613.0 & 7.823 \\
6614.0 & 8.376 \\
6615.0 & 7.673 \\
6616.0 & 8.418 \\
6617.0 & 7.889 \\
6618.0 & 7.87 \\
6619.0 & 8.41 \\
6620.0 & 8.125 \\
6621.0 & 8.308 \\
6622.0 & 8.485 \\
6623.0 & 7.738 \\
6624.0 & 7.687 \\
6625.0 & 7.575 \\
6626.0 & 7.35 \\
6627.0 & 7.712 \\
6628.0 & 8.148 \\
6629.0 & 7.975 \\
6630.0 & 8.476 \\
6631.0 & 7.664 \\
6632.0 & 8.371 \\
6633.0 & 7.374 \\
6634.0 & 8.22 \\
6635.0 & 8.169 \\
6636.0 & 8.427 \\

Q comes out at 1.1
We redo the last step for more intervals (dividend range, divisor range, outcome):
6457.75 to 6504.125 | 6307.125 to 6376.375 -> 1.04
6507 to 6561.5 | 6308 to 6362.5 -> 1.08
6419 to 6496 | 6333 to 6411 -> 1.03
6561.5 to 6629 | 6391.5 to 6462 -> 1.06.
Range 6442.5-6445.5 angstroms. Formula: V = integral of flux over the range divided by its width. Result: 7.89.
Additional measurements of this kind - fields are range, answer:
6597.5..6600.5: 7.8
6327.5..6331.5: 7.61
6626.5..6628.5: 7.93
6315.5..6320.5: 8.54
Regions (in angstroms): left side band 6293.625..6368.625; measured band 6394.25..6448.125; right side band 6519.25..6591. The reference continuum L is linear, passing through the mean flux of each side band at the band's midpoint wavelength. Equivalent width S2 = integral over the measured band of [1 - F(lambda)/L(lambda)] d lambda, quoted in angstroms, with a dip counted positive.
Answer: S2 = 0.6 angstroms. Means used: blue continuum 7.93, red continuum 8.21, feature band 7.95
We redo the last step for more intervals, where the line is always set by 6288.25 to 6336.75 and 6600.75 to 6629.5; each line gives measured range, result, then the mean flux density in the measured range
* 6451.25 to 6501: 0.46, 7.85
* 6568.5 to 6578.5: -0.37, 8.24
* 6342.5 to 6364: -0.02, 7.91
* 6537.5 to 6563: -1.43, 8.39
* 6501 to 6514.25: -0.01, 7.94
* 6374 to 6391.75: 0.10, 7.86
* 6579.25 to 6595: -0.46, 8.18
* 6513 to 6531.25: -0.30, 8.07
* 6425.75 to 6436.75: 0.10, 7.85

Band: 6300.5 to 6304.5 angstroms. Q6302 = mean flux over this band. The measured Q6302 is 7.33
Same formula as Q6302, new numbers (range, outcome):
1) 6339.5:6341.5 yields 8.23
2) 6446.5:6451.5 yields 8.21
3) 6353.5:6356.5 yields 8.08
